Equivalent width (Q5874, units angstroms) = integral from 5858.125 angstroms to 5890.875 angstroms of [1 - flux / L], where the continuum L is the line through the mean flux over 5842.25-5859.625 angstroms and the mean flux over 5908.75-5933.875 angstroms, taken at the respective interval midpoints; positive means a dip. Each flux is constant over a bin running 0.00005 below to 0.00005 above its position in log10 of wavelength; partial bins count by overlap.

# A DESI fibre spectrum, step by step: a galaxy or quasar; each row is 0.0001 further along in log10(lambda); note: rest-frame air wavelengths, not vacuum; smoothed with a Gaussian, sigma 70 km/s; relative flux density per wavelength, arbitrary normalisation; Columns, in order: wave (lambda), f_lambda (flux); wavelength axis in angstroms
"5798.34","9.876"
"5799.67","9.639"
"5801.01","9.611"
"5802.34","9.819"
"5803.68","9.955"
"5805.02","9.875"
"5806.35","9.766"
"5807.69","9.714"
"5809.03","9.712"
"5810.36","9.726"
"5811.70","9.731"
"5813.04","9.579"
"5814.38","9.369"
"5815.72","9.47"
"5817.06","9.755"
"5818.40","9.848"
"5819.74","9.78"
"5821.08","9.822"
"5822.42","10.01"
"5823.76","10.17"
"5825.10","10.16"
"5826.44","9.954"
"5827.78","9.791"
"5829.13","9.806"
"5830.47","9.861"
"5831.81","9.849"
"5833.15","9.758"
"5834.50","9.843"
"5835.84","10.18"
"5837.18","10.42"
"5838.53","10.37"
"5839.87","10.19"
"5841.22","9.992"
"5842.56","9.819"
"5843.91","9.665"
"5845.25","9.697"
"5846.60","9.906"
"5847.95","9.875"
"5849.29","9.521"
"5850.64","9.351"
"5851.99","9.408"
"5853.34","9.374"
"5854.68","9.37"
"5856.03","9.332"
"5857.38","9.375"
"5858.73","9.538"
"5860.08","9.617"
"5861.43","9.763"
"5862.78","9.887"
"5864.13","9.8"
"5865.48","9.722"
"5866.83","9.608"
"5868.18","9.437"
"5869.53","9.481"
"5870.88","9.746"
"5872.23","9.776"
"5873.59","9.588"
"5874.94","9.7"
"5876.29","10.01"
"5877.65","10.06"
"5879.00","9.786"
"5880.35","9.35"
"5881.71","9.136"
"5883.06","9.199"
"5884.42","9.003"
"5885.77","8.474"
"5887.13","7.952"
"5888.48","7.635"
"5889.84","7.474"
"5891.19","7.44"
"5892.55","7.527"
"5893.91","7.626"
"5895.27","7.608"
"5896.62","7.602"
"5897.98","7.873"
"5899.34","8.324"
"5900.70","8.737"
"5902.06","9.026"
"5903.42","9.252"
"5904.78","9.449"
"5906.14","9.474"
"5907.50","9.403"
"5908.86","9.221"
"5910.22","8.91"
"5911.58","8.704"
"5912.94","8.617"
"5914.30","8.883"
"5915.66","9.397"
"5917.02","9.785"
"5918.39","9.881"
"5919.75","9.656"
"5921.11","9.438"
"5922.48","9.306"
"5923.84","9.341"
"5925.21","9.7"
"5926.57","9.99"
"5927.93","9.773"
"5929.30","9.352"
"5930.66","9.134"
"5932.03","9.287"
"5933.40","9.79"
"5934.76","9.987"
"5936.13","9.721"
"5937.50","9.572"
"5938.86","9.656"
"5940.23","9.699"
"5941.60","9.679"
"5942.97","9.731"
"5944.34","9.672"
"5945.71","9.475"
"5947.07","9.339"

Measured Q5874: 0.7 angstroms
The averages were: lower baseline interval 9.55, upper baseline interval 9.38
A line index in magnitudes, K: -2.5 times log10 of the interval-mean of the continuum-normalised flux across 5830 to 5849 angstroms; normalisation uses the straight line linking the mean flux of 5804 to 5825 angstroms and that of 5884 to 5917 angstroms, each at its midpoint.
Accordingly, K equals -0.06 mag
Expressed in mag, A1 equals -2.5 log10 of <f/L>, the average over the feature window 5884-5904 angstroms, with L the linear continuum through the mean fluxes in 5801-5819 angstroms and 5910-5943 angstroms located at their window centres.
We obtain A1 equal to 0.18 mag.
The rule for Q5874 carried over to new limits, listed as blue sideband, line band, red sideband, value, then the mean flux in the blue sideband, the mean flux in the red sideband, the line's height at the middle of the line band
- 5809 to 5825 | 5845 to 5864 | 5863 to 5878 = 0.30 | 9.77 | 9.72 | 9.73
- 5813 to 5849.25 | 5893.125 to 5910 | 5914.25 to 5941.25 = 1.80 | 9.89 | 9.58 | 9.67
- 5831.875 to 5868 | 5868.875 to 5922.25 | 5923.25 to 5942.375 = 4.10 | 9.74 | 9.62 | 9.68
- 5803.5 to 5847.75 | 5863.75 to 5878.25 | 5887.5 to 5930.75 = -0.63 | 9.86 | 8.85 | 9.31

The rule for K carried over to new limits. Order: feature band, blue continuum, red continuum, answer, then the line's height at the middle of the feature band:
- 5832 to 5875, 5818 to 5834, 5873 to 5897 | -0.05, 9.31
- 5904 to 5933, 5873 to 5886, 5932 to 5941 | 0.03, 9.63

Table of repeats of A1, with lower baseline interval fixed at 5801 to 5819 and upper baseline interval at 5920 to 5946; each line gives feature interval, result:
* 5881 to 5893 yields 0.17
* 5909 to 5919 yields 0.05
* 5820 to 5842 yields -0.03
